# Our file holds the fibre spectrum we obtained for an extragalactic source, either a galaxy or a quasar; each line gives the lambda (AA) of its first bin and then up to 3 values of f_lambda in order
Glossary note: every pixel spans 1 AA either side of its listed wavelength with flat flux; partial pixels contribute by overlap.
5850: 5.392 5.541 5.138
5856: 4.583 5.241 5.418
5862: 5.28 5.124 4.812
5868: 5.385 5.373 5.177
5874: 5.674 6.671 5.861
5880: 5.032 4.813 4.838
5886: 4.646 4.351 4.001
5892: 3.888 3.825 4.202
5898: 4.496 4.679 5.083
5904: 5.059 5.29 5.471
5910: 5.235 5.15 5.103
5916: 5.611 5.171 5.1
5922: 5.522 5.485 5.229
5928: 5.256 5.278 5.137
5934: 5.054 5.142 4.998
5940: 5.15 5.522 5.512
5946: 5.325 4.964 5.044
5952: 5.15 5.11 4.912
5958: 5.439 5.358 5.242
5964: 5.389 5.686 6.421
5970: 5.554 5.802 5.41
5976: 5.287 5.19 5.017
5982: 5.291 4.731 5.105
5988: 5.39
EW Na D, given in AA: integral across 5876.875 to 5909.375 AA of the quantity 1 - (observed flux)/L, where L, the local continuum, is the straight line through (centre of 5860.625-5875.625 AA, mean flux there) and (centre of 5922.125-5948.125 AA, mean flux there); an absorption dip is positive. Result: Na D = 3.5 AA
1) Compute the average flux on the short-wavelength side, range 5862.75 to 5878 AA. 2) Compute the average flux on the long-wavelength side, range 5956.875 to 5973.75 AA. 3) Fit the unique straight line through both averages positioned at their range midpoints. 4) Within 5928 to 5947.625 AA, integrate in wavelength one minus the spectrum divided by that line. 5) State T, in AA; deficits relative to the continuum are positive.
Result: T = 1.2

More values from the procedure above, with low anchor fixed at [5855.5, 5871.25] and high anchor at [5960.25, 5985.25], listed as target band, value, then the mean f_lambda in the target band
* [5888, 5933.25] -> 2.8 AA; 4.95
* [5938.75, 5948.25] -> 0.1 AA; 5.31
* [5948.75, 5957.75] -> 0.5 AA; 5.08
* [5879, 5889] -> 0.9 AA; 4.74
